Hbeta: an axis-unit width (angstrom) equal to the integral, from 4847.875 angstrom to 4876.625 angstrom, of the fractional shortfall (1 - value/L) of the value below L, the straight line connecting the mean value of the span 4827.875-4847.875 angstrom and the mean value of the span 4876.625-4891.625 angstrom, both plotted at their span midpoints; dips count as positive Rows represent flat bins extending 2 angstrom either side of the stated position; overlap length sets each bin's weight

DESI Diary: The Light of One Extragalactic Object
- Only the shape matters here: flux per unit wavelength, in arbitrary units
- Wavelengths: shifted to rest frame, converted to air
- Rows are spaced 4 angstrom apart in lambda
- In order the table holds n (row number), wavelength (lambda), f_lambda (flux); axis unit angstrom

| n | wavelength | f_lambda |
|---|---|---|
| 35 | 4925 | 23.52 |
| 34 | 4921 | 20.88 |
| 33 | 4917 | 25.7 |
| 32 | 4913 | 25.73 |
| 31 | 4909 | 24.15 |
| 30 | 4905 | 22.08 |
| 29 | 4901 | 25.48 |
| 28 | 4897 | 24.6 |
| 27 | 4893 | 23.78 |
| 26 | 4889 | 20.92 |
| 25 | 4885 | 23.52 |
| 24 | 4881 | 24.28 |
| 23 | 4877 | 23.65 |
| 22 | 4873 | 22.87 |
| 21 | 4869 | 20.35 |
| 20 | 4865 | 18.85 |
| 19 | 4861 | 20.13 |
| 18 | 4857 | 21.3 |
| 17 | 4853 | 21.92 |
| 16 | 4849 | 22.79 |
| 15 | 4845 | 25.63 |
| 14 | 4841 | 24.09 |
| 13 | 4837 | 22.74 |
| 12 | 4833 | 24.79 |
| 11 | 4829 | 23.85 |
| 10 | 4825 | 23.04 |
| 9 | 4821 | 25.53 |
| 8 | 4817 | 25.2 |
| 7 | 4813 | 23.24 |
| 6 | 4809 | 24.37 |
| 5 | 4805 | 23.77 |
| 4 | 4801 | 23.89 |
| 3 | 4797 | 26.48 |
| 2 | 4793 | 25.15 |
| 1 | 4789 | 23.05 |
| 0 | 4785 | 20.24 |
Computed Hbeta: 2.8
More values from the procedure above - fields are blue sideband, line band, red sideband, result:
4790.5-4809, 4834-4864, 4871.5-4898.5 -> 1.7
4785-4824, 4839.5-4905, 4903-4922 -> 3.5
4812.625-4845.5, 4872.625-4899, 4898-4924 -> 0.7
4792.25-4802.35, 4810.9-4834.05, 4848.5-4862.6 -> -0.6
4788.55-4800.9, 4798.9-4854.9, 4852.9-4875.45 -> -2.1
